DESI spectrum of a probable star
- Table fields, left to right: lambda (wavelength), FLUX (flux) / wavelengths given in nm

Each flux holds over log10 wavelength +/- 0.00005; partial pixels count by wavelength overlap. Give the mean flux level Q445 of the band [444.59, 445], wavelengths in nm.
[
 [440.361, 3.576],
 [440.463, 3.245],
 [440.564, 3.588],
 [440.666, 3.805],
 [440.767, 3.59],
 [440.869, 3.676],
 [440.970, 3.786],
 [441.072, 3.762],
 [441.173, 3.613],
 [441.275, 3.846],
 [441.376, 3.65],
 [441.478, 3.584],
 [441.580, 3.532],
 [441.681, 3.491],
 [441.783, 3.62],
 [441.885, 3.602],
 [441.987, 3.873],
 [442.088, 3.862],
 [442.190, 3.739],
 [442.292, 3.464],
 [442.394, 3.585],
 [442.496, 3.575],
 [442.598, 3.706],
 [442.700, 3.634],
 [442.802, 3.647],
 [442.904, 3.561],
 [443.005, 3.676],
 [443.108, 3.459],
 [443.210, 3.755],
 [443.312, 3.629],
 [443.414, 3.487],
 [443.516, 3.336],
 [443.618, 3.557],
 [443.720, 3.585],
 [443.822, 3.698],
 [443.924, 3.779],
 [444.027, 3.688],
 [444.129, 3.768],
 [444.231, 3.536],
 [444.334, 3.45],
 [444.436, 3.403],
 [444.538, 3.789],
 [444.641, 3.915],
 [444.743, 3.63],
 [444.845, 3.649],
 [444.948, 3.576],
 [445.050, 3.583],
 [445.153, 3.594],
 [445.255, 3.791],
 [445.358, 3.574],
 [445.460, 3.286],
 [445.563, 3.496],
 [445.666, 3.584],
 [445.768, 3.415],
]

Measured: 3.7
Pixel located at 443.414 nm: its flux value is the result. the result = 3.487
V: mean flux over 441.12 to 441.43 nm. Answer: 3.71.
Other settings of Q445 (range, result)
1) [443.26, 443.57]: 3.49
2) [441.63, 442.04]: 3.65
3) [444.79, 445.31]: 3.64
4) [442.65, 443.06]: 3.63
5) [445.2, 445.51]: 3.56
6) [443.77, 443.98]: 3.73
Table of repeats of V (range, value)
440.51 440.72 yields 3.69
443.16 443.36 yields 3.69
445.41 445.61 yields 3.38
